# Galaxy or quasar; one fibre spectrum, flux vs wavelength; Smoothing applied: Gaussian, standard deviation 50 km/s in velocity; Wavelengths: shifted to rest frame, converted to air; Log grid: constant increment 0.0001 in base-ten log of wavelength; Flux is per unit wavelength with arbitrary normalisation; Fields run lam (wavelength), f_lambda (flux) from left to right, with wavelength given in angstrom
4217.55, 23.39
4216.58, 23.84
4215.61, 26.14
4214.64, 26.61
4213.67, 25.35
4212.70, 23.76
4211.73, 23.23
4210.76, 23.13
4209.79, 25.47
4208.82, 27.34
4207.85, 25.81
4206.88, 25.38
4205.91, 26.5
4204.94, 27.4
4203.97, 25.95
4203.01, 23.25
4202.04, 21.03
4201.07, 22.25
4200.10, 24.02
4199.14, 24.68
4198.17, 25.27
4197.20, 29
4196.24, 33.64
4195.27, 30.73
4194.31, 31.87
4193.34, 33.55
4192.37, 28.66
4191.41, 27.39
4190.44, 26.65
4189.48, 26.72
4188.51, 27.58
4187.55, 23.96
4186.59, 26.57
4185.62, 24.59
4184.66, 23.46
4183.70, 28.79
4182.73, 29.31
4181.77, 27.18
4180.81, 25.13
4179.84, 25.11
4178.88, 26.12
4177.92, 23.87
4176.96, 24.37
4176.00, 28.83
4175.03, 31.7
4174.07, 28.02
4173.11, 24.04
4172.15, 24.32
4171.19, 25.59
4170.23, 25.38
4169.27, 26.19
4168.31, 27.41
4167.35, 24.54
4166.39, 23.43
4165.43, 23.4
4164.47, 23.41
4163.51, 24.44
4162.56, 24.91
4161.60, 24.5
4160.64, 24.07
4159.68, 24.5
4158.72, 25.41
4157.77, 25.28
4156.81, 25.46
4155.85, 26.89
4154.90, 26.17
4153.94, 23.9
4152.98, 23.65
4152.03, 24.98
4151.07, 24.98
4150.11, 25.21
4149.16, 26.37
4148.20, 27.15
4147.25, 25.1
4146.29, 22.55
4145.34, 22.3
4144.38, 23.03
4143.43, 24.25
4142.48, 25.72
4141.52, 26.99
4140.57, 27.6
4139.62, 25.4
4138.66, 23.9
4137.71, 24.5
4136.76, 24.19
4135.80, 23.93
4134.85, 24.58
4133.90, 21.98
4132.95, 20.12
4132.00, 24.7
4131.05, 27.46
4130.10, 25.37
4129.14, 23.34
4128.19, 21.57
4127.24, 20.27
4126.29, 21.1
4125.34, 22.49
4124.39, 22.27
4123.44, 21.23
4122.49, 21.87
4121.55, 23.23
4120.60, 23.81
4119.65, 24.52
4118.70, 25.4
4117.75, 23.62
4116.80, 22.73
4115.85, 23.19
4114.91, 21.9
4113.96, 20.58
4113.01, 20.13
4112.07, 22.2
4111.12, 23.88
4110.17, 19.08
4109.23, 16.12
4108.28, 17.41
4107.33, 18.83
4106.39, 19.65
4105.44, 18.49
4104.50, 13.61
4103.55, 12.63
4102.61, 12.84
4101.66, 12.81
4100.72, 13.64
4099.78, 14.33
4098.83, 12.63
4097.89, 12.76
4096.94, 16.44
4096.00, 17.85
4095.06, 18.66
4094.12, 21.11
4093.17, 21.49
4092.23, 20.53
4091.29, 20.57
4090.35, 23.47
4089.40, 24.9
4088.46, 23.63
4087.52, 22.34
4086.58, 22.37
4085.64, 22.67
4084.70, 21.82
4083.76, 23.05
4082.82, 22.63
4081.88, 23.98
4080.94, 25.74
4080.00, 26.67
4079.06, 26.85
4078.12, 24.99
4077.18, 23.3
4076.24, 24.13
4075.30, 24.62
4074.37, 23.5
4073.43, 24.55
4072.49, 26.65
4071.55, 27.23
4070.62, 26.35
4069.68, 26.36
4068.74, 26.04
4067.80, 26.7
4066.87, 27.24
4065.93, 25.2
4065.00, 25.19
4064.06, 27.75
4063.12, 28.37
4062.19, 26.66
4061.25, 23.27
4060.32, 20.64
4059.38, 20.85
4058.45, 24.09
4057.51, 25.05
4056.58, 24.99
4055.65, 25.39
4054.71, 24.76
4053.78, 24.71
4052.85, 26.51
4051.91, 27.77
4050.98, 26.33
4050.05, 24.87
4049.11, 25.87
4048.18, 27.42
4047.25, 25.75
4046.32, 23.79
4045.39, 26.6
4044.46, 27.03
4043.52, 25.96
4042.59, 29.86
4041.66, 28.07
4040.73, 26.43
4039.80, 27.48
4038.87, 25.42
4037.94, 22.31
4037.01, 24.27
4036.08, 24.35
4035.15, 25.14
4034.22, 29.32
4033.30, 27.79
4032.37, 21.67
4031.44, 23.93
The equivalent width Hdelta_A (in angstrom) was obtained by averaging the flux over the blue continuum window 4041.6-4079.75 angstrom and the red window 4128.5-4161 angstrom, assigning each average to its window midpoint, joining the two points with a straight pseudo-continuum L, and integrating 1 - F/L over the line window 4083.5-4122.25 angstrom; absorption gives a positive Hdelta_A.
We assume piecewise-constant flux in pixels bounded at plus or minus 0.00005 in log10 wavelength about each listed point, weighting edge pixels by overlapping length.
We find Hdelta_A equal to 8.30 angstrom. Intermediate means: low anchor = 25.6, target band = 19.8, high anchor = 24.7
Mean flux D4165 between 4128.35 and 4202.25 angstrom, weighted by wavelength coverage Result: 25.6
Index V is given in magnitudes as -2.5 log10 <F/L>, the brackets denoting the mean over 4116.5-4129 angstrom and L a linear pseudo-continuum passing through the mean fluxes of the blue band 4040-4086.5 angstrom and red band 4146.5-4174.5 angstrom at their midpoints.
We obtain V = 0.116 mag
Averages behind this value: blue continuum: 25.4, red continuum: 25.1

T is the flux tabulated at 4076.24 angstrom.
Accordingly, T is 24.13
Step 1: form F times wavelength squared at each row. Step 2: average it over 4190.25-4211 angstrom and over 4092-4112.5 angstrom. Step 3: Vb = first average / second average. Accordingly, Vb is 1.64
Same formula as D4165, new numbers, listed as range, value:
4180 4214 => 26.4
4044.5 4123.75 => 22.6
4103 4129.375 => 20.9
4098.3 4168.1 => 22.5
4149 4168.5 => 24.8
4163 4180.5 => 25.6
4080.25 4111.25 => 19.1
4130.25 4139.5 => 24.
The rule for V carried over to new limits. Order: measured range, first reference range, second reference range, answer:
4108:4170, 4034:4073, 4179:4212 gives 0.11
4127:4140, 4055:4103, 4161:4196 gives 0.05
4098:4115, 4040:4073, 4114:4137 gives 0.36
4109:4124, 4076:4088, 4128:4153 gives 0.10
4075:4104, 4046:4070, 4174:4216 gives 0.25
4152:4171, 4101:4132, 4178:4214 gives -0.04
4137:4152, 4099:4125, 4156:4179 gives -0.09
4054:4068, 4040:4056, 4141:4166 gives 0.05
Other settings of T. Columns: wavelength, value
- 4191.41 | 27.39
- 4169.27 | 26.19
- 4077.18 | 23.3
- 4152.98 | 23.65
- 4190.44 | 26.65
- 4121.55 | 23.23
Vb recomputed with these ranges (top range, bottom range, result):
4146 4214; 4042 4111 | 1.20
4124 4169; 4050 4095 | 1.03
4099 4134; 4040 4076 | 0.82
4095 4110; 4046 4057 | 0.62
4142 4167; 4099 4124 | 1.29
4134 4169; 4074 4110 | 1.27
